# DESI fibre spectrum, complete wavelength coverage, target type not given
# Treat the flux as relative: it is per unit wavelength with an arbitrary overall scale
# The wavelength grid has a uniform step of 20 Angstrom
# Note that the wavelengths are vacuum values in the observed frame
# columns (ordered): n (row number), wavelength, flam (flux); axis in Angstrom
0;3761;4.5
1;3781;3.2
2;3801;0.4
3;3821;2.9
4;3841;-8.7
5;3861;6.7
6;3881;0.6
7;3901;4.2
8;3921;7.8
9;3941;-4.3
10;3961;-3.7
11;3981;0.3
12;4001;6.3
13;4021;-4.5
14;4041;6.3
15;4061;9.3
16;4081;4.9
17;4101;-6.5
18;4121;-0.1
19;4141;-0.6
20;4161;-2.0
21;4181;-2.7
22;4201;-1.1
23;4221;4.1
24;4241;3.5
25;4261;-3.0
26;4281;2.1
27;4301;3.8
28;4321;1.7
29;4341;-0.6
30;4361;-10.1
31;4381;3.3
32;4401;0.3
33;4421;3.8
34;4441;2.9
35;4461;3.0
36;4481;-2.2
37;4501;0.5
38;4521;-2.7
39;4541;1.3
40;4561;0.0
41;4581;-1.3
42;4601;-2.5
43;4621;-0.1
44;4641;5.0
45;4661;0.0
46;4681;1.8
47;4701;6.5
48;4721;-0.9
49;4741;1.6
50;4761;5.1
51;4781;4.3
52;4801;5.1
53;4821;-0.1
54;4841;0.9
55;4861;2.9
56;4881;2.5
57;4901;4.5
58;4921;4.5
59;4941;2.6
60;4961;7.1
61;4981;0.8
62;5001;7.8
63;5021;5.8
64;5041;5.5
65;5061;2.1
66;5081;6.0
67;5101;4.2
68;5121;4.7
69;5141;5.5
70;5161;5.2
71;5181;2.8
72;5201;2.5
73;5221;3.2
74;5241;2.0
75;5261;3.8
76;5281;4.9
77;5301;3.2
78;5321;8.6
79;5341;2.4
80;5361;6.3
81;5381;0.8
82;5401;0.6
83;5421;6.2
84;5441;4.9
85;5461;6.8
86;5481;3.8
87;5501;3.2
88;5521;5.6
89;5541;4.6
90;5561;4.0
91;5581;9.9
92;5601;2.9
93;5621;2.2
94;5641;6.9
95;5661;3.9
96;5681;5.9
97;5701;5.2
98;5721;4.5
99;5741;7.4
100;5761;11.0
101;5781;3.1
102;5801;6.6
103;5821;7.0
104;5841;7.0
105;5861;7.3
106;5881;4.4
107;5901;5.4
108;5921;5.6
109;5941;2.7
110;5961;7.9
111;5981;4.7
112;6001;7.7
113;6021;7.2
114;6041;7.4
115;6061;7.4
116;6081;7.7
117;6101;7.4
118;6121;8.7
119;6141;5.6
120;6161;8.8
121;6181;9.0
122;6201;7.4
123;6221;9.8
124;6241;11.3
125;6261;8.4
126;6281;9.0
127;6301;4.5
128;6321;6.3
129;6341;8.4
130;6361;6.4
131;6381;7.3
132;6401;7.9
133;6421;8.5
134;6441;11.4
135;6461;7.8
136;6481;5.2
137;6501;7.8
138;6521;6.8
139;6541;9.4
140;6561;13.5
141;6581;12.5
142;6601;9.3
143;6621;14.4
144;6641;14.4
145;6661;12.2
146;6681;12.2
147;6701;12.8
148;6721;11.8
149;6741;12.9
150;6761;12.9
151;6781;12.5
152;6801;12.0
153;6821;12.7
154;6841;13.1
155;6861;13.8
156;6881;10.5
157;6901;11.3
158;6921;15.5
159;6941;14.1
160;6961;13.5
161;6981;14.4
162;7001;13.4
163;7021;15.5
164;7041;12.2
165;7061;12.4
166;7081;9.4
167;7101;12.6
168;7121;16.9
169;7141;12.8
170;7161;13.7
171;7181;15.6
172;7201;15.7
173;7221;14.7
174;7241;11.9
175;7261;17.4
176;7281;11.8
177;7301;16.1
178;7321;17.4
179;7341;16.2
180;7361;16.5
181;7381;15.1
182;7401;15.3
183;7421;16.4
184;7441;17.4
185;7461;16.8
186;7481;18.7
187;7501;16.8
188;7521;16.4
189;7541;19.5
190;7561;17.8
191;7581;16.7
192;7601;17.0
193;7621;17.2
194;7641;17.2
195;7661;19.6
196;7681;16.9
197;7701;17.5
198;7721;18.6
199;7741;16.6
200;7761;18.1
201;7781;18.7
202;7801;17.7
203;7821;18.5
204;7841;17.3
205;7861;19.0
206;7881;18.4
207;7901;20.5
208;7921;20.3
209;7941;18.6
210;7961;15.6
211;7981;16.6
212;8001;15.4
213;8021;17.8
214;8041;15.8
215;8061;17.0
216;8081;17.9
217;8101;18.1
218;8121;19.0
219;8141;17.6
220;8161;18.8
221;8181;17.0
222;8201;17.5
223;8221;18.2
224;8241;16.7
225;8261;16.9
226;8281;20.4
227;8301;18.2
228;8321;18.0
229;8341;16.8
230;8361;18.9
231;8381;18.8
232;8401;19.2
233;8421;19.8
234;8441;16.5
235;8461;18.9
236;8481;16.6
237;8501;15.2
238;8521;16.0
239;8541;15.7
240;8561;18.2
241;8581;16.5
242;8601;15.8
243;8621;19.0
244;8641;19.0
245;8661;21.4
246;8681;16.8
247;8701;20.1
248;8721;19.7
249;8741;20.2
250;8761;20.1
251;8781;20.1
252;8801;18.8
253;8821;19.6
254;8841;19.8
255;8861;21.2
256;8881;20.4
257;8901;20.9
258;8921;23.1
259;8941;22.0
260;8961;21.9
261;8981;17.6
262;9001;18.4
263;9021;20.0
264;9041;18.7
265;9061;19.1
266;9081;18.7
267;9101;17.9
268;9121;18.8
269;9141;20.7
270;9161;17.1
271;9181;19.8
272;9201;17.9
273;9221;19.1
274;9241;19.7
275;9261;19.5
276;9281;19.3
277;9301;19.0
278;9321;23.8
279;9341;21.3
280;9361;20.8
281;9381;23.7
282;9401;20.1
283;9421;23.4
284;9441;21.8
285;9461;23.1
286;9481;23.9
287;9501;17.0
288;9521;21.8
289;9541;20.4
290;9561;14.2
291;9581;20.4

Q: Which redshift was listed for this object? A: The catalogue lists 0.645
